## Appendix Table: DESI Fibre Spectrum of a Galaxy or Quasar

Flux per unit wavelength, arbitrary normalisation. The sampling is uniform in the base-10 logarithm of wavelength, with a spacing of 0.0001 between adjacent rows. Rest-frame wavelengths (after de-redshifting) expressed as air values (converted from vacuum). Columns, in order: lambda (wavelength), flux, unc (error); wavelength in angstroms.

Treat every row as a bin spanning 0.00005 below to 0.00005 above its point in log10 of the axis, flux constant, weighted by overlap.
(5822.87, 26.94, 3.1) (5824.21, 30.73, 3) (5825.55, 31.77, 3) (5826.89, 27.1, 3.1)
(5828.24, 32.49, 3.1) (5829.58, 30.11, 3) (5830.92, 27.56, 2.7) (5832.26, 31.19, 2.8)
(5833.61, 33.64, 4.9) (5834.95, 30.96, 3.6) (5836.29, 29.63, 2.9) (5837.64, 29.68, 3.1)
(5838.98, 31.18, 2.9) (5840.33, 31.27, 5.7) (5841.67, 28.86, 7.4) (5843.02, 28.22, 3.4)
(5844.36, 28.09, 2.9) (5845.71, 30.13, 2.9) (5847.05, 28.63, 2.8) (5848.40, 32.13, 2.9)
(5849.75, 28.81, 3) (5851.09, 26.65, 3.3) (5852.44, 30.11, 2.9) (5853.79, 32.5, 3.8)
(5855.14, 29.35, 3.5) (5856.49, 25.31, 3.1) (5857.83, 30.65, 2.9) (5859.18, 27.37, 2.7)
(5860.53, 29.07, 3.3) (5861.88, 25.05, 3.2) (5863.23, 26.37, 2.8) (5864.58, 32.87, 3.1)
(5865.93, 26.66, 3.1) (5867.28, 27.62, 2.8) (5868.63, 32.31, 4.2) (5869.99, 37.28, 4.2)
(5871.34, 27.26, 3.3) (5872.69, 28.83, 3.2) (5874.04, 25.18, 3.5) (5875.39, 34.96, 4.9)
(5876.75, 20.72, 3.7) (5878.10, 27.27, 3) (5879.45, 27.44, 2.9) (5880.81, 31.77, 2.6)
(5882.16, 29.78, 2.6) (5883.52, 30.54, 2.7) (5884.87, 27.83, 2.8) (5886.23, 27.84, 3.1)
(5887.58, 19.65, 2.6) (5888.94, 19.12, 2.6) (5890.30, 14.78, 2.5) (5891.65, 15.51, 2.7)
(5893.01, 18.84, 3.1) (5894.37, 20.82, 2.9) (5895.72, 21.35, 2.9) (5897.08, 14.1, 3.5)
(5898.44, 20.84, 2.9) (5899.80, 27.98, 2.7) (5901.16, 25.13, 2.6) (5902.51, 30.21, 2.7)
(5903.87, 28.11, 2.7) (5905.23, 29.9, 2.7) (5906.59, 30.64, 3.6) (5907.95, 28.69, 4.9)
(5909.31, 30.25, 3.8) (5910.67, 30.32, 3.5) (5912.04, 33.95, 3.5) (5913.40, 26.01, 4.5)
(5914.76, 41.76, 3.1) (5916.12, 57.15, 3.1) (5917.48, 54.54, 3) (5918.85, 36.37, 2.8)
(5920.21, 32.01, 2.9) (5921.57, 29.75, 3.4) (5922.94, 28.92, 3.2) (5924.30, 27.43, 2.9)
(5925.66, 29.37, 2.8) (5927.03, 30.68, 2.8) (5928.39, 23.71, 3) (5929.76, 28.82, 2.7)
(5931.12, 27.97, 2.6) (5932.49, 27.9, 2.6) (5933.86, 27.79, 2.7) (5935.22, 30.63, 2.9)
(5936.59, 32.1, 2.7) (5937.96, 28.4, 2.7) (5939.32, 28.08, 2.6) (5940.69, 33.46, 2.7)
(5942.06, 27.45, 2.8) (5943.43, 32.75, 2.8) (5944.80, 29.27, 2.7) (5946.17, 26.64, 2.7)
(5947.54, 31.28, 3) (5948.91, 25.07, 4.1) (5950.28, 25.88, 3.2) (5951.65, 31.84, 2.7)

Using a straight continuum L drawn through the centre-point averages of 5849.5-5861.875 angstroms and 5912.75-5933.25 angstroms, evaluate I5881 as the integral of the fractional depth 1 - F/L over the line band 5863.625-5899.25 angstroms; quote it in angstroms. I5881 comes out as 5.8 angstroms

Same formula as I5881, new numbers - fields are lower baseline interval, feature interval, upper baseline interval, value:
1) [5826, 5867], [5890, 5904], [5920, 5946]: 3.70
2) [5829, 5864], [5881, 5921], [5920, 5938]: 0.78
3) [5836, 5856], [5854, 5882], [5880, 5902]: -2.60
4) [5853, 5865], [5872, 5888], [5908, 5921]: 2.10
